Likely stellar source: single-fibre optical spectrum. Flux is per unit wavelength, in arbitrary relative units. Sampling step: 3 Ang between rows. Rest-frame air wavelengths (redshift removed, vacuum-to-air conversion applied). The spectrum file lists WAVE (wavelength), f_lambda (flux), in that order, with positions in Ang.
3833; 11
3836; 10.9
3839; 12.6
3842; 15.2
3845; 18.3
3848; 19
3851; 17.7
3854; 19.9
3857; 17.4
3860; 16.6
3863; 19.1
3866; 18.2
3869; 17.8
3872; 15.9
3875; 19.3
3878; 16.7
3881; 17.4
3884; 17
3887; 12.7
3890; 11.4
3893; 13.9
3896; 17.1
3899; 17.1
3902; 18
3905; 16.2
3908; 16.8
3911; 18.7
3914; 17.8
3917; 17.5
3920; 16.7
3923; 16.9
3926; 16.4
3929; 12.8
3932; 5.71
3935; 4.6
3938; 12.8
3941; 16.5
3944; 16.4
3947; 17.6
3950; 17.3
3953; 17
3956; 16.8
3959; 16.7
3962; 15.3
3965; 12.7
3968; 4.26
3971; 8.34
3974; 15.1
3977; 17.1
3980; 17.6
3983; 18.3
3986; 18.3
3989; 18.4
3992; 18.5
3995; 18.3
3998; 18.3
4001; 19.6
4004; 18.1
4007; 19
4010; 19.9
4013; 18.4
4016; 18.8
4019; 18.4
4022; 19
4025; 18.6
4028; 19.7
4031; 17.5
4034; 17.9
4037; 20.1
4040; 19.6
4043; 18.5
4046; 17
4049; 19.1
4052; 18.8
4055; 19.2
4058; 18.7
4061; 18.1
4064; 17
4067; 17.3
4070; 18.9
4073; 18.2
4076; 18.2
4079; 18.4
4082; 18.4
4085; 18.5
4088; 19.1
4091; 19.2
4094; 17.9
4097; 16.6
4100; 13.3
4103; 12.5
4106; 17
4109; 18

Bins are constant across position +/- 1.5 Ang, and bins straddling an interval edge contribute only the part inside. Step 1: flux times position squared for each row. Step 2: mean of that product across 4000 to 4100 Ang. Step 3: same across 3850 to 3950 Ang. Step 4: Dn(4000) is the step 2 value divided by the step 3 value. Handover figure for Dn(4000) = 1.25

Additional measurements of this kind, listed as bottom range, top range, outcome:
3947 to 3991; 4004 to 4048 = 1.26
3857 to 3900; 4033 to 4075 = 1.23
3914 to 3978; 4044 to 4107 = 1.34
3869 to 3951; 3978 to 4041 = 1.27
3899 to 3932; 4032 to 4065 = 1.22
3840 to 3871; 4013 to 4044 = 1.15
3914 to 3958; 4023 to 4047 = 1.33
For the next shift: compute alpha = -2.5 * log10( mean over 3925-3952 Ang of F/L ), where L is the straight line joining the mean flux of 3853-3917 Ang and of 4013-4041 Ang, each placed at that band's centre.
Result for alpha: 0.30 mag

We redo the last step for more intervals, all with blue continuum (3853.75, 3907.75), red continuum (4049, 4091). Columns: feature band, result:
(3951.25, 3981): 0.24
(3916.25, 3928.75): 0.04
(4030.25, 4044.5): -0.04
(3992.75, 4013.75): -0.06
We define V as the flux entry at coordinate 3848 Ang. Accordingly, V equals 19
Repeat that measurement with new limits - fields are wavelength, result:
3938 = 12.8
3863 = 19.1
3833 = 11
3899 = 17.1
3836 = 10.9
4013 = 18.4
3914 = 17.8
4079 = 18.4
